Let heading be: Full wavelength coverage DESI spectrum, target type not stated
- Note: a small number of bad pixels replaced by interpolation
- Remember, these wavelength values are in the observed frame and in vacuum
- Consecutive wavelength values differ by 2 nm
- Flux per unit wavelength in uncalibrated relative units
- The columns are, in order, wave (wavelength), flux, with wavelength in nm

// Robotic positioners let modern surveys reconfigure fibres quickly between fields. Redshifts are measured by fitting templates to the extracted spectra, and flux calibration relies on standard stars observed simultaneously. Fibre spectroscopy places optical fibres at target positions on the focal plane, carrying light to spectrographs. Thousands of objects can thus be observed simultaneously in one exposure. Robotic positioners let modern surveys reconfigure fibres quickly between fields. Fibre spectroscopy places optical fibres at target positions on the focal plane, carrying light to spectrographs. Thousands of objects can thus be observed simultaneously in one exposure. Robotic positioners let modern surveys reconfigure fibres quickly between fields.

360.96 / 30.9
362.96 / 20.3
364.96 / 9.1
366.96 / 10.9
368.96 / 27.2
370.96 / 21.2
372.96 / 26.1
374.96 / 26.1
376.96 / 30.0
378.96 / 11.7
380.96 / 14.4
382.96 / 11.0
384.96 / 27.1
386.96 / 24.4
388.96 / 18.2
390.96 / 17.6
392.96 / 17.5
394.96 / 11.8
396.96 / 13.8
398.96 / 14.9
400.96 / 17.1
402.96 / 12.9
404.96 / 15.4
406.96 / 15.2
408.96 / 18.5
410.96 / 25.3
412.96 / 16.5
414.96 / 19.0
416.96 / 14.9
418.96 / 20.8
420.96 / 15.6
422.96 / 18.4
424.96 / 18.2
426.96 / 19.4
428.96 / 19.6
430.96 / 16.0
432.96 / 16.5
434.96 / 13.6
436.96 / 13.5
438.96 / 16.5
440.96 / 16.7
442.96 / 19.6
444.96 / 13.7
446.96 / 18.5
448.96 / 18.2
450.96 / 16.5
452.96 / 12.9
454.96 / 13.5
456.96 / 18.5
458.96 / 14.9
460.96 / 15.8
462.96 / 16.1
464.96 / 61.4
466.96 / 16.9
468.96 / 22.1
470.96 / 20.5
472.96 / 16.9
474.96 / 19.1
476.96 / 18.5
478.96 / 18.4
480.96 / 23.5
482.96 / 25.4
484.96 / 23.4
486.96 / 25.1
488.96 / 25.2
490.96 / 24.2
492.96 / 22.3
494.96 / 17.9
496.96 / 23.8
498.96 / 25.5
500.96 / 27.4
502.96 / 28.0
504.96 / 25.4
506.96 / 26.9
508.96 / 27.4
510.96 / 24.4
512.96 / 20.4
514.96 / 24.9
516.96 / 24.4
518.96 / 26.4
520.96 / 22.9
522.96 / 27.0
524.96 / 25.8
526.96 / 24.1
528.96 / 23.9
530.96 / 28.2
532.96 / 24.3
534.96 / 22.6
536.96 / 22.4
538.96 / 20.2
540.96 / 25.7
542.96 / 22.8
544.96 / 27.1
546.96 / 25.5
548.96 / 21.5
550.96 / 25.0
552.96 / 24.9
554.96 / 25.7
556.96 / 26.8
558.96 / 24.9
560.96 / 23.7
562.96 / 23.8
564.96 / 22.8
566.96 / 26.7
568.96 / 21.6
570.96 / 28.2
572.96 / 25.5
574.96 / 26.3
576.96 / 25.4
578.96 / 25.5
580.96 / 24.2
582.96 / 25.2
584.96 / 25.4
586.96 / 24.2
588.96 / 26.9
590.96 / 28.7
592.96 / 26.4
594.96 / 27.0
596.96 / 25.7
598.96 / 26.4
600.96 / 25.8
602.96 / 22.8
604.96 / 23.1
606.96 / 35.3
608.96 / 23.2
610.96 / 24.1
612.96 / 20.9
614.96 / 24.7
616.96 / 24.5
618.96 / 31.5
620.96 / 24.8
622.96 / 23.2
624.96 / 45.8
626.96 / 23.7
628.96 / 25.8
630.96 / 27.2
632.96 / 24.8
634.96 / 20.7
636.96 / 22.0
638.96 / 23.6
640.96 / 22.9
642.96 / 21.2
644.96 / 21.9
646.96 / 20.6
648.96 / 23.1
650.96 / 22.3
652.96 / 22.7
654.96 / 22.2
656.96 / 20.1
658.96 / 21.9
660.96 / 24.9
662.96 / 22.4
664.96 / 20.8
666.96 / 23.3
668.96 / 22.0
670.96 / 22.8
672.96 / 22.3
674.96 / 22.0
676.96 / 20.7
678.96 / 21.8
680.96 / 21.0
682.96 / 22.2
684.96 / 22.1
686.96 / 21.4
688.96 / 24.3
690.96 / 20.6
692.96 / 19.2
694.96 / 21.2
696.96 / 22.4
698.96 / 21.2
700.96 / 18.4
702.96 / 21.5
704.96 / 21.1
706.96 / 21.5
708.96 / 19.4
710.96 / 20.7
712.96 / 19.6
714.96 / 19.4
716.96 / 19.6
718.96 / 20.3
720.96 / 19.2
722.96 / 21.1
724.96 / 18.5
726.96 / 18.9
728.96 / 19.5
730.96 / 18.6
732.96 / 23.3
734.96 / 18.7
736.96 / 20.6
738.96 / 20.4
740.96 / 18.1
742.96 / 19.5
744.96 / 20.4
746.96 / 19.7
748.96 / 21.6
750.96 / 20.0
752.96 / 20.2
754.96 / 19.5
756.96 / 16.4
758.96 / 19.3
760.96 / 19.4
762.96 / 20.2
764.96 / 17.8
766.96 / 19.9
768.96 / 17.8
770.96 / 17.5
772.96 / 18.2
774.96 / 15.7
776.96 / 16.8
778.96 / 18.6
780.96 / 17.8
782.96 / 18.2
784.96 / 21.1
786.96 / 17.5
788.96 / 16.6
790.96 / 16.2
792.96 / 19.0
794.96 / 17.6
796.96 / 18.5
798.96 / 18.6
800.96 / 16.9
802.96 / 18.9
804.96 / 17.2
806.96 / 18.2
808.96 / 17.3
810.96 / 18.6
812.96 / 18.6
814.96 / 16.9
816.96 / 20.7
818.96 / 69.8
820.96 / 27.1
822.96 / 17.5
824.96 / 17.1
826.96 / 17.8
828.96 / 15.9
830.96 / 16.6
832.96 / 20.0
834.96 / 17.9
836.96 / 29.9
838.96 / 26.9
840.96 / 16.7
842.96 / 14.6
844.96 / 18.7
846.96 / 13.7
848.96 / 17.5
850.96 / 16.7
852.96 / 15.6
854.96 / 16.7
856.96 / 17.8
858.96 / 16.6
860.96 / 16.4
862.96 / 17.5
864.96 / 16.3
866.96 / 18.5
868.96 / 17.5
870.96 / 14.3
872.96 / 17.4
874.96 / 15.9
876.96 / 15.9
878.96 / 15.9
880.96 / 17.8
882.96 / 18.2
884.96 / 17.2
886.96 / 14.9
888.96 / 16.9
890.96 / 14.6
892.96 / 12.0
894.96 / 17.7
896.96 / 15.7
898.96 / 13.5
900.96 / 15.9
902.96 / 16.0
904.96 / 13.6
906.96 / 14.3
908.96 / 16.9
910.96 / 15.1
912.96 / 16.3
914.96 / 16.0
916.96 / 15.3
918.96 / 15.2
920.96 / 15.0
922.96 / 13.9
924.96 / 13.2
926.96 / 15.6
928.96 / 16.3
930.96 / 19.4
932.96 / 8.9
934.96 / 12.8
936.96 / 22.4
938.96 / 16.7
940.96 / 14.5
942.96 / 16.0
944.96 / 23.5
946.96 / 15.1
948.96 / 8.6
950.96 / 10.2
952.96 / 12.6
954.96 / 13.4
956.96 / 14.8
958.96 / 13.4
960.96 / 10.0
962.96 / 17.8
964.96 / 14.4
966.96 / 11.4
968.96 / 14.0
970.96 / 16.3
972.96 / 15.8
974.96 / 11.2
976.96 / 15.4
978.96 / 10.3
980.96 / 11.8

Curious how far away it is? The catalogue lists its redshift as 0.247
